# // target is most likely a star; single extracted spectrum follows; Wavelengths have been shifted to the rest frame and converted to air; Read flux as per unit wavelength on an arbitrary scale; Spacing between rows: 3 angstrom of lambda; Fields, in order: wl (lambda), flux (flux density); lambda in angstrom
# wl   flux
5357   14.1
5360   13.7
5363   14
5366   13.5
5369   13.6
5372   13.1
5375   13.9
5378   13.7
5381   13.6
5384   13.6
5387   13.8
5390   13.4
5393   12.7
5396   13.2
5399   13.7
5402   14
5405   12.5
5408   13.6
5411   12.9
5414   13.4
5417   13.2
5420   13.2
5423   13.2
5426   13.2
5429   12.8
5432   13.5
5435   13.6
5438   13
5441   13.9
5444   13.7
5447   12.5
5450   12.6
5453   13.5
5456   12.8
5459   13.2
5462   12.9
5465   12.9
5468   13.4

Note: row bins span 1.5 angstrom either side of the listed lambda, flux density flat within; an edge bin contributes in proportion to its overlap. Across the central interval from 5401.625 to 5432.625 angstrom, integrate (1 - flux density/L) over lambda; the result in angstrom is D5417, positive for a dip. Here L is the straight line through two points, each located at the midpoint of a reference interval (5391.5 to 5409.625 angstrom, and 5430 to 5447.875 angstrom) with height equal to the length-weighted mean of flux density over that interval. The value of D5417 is 0.31 angstrom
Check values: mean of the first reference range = 13.3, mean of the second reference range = 13.4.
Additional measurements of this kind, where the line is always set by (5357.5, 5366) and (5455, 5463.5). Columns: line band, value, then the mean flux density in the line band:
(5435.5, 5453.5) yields -0.14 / 13.2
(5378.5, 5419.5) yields 0.42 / 13.4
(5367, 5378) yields 0.14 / 13.6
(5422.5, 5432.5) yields 0.08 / 13.1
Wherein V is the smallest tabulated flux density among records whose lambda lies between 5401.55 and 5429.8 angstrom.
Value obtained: 12.5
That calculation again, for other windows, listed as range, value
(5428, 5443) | 12.8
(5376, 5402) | 12.7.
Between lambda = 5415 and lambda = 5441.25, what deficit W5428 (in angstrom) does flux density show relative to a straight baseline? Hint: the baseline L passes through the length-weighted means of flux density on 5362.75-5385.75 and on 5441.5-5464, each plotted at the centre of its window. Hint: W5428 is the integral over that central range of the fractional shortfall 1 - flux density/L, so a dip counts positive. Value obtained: -0.1 angstrom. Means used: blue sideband 13.6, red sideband 13.1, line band 13.3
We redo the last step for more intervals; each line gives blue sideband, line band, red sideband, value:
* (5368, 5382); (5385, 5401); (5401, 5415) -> 0.0 angstrom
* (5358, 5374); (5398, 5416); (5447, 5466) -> 0.0 angstrom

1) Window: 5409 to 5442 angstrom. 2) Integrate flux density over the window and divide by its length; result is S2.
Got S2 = 13.3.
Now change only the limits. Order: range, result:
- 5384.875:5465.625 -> 13.2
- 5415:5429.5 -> 13.2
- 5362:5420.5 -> 13.4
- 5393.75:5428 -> 13.3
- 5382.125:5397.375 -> 13.3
